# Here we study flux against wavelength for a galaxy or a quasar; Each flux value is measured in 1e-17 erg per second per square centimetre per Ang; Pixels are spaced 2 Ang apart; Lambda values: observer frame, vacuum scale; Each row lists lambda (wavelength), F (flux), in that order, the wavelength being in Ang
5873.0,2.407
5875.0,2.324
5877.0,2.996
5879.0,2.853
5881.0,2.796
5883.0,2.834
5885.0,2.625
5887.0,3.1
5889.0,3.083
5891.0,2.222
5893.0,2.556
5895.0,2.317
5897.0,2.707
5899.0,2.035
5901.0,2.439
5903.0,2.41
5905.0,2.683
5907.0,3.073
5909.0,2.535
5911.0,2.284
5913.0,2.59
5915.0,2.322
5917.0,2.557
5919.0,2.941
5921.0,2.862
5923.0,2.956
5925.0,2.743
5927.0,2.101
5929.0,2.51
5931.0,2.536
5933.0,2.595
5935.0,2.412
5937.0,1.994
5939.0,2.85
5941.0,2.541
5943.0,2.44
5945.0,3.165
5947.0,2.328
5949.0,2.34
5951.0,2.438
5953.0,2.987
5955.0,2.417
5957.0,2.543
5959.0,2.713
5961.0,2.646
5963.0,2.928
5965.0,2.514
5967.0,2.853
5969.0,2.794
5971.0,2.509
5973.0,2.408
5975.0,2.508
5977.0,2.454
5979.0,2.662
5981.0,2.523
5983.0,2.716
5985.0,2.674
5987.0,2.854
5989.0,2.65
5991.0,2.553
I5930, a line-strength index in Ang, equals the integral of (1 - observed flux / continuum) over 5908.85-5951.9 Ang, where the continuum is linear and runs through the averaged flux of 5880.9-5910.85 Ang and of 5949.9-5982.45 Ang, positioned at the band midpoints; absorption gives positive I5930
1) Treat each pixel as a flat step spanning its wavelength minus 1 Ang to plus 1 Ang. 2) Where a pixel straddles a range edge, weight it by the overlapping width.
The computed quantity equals 1.1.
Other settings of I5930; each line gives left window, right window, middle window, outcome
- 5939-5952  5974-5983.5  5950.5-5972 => -0.90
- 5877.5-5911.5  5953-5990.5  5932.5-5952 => 0.95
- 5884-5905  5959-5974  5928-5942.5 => 0.72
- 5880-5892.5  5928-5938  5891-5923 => 0.58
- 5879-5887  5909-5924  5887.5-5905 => 1.53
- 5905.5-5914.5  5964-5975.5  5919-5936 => -0.03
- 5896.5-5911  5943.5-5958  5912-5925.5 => -0.83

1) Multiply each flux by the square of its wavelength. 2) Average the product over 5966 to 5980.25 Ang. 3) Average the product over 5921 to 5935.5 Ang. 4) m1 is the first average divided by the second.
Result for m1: 1.02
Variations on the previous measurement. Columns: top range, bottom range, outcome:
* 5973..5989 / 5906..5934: 1.02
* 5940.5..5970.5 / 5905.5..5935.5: 1.03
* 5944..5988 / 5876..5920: 1.02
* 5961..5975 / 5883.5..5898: 1.02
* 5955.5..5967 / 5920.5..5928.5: 1.02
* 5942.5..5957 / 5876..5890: 0.91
